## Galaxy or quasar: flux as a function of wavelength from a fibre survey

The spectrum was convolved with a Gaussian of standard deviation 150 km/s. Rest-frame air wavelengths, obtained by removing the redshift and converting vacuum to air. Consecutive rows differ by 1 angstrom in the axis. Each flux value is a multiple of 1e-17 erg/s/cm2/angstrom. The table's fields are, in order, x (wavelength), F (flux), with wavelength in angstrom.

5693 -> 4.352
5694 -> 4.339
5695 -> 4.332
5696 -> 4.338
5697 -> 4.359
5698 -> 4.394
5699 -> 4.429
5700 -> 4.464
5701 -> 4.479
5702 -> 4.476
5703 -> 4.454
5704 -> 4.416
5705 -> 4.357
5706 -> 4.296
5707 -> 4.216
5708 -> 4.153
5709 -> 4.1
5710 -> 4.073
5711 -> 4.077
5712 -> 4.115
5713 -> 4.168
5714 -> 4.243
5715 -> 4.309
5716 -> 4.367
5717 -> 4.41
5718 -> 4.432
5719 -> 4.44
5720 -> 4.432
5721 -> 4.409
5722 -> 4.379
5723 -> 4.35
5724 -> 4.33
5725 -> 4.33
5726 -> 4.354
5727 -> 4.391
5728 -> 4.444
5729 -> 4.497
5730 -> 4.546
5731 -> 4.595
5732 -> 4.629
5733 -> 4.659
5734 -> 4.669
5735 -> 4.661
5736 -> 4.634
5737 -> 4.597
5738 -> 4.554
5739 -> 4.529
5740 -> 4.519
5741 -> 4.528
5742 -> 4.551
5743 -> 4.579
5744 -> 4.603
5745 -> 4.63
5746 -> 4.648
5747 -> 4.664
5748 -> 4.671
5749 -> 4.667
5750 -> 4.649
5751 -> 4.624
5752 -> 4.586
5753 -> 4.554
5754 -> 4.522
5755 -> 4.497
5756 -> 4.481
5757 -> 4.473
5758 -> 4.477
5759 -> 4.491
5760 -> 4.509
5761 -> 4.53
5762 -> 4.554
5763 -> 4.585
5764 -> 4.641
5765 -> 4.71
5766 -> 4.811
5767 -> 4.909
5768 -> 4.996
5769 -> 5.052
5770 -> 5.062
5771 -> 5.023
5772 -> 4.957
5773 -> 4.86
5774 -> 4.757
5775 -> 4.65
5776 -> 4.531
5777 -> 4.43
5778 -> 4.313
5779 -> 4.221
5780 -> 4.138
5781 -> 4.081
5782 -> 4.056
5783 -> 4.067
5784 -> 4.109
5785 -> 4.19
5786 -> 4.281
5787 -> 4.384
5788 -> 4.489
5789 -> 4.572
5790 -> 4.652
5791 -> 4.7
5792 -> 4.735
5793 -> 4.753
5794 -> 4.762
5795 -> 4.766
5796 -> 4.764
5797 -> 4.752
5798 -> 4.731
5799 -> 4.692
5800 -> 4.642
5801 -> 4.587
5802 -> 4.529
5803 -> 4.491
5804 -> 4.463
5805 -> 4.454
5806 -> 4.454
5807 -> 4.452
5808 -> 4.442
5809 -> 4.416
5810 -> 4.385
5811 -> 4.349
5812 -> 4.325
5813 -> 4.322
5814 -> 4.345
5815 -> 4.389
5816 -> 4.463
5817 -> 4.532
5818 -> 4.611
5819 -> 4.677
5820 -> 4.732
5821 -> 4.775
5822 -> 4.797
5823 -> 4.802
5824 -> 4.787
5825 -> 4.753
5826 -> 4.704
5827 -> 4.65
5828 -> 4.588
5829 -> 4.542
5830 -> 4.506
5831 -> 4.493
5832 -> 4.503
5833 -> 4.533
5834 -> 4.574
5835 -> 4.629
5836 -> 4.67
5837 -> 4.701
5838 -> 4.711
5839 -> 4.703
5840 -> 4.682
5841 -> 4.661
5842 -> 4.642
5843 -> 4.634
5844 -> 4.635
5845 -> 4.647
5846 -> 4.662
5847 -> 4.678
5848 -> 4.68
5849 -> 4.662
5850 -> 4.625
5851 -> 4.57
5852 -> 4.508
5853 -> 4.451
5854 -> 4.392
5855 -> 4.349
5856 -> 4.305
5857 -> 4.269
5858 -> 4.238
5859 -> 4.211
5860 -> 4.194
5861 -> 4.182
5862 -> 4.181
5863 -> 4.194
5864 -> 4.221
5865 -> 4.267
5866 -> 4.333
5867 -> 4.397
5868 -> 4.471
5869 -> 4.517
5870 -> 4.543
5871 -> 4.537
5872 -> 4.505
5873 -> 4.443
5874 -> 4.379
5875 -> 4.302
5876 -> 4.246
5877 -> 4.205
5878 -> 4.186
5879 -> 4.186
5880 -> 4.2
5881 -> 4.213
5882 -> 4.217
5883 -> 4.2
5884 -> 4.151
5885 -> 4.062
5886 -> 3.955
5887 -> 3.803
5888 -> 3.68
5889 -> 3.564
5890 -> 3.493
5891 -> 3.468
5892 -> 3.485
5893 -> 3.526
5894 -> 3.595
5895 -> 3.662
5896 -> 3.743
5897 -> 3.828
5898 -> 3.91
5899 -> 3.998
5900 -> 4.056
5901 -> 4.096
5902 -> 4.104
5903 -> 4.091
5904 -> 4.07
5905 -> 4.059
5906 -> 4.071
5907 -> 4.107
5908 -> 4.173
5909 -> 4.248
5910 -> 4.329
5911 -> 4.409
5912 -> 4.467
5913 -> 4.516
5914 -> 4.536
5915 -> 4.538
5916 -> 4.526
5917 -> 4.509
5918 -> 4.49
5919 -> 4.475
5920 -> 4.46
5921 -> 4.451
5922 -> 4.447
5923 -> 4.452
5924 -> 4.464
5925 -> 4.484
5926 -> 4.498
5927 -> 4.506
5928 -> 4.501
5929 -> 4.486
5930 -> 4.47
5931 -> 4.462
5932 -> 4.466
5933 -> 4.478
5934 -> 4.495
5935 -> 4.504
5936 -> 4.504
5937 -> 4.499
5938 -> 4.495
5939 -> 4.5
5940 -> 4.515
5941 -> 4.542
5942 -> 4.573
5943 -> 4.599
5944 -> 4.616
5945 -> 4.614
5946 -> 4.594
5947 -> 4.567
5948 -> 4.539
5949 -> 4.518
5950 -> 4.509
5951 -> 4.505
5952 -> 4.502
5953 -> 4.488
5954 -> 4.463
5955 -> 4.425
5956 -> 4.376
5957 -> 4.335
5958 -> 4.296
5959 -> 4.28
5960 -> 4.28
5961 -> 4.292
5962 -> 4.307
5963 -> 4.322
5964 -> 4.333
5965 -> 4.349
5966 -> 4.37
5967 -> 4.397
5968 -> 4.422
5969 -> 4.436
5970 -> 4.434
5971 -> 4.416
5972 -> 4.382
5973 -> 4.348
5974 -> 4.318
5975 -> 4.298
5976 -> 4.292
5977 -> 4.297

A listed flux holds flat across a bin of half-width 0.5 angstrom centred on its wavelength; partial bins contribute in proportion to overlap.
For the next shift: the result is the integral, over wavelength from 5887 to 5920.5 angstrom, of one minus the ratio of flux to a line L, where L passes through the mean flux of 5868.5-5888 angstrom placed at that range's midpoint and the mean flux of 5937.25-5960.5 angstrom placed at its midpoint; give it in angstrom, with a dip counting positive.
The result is 2.1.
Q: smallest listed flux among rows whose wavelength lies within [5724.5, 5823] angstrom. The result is 4.056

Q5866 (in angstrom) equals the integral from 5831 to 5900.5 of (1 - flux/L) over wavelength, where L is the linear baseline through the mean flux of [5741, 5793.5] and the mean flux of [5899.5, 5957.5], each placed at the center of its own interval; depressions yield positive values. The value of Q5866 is 3.2 angstrom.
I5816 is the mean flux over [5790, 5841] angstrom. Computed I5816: 4.6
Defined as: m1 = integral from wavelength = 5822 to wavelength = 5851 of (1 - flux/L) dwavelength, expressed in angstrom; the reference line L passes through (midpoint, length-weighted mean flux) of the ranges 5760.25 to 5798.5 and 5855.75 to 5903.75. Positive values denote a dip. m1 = -2.3 angstrom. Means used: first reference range 4.59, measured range 4.65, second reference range 4.09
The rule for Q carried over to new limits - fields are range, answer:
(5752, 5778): 4.313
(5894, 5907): 3.595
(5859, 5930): 3.468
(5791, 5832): 4.322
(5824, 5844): 4.493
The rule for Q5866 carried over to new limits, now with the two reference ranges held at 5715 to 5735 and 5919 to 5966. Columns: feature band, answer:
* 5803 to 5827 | -0.4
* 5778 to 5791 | 0.5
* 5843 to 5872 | 0.2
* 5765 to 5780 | -0.9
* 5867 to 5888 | 1.0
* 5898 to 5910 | 1.0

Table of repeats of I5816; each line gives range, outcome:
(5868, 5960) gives 4.29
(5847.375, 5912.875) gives 4.17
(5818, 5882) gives 4.49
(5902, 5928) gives 4.37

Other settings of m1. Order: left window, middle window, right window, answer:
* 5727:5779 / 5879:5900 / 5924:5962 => 3.1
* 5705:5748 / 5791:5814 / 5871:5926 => -1.3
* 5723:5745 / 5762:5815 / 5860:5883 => -1.3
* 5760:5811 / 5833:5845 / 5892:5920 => -0.7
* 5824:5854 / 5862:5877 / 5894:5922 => 0.2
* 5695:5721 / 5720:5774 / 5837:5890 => -3.5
